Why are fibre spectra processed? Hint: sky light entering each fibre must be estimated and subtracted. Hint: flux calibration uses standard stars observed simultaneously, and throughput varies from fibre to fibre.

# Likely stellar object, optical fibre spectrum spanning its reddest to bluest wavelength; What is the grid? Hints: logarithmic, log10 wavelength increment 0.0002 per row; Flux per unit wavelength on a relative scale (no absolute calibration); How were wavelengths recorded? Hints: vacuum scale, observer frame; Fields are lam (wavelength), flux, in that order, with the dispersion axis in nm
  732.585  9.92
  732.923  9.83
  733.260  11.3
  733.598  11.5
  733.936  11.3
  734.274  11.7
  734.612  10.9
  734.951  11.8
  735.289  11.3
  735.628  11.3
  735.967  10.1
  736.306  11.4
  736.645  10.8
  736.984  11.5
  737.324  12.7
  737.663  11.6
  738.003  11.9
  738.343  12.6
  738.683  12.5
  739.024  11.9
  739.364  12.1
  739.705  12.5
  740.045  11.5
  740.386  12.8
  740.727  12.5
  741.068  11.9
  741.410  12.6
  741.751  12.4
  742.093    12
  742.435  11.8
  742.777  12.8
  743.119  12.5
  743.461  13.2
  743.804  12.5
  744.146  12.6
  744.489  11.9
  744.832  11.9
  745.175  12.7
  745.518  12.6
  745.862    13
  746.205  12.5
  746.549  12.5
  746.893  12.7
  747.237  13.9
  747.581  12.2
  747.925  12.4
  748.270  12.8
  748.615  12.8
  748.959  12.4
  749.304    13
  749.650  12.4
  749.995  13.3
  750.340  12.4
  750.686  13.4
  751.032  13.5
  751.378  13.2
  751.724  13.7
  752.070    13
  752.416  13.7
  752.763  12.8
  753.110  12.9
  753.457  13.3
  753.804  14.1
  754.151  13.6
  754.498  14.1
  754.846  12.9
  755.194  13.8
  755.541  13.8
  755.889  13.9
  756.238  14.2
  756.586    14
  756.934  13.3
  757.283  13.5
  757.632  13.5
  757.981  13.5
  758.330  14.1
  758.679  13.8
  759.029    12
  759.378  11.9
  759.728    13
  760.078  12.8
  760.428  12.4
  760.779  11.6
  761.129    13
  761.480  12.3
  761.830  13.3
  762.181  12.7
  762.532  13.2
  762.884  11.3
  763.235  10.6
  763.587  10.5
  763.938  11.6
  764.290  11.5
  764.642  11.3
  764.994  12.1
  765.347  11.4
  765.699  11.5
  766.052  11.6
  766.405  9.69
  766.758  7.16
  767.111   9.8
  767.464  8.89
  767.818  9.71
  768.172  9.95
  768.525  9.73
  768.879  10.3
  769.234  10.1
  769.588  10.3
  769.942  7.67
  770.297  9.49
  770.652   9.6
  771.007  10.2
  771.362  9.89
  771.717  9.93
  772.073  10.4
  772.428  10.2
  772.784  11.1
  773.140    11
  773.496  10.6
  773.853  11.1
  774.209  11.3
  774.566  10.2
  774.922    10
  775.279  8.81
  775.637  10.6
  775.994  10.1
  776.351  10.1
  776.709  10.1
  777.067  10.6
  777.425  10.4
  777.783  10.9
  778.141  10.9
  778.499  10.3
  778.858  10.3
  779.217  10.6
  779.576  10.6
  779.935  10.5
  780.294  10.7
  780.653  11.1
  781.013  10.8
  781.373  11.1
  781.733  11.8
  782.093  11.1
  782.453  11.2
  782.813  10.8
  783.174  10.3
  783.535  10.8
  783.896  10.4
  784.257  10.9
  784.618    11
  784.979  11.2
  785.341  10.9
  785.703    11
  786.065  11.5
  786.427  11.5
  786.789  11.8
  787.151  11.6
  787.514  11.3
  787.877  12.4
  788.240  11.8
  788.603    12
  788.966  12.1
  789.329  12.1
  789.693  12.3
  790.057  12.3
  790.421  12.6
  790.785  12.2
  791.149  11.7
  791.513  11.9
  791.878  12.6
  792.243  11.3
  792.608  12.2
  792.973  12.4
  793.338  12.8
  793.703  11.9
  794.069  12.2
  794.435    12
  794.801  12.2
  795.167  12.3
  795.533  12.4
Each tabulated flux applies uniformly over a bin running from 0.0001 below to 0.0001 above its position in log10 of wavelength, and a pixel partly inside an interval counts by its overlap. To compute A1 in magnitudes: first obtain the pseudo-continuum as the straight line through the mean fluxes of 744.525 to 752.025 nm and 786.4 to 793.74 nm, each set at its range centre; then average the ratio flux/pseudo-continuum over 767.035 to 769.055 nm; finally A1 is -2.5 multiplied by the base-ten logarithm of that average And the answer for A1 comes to 0.27 mag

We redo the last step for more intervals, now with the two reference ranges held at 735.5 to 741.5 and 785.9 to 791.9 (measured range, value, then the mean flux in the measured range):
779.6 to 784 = 0.10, 10.9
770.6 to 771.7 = 0.20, 9.94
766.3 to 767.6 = 0.33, 8.84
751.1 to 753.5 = -0.11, 13.2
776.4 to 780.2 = 0.14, 10.5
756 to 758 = -0.15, 13.7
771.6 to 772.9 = 0.15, 10.4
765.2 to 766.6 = 0.09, 11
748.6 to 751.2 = -0.09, 12.9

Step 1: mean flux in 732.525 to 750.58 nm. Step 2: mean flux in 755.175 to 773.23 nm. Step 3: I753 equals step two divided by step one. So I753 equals 0.95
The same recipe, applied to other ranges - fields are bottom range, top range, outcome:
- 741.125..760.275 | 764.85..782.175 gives 0.79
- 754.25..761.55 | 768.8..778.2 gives 0.77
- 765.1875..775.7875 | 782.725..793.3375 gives 1.16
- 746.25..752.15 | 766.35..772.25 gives 0.74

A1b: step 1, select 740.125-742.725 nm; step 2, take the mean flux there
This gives 12.3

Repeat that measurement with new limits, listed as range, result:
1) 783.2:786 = 10.9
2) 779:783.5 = 10.9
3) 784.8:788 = 11.4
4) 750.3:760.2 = 13.4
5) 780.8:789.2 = 11.3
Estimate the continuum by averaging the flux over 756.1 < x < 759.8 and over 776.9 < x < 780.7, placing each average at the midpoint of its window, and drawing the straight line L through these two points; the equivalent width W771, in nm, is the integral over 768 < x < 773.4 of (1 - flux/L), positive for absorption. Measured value 0.77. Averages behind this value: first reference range 13.3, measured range 10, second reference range 10.6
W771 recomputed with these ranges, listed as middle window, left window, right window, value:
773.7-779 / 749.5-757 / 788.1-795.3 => 0.955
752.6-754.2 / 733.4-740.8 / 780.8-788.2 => -0.248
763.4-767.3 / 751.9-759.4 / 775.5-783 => 0.508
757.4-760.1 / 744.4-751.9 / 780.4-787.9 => -0.174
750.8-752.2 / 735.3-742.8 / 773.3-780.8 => -0.234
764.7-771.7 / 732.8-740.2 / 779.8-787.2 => 0.774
